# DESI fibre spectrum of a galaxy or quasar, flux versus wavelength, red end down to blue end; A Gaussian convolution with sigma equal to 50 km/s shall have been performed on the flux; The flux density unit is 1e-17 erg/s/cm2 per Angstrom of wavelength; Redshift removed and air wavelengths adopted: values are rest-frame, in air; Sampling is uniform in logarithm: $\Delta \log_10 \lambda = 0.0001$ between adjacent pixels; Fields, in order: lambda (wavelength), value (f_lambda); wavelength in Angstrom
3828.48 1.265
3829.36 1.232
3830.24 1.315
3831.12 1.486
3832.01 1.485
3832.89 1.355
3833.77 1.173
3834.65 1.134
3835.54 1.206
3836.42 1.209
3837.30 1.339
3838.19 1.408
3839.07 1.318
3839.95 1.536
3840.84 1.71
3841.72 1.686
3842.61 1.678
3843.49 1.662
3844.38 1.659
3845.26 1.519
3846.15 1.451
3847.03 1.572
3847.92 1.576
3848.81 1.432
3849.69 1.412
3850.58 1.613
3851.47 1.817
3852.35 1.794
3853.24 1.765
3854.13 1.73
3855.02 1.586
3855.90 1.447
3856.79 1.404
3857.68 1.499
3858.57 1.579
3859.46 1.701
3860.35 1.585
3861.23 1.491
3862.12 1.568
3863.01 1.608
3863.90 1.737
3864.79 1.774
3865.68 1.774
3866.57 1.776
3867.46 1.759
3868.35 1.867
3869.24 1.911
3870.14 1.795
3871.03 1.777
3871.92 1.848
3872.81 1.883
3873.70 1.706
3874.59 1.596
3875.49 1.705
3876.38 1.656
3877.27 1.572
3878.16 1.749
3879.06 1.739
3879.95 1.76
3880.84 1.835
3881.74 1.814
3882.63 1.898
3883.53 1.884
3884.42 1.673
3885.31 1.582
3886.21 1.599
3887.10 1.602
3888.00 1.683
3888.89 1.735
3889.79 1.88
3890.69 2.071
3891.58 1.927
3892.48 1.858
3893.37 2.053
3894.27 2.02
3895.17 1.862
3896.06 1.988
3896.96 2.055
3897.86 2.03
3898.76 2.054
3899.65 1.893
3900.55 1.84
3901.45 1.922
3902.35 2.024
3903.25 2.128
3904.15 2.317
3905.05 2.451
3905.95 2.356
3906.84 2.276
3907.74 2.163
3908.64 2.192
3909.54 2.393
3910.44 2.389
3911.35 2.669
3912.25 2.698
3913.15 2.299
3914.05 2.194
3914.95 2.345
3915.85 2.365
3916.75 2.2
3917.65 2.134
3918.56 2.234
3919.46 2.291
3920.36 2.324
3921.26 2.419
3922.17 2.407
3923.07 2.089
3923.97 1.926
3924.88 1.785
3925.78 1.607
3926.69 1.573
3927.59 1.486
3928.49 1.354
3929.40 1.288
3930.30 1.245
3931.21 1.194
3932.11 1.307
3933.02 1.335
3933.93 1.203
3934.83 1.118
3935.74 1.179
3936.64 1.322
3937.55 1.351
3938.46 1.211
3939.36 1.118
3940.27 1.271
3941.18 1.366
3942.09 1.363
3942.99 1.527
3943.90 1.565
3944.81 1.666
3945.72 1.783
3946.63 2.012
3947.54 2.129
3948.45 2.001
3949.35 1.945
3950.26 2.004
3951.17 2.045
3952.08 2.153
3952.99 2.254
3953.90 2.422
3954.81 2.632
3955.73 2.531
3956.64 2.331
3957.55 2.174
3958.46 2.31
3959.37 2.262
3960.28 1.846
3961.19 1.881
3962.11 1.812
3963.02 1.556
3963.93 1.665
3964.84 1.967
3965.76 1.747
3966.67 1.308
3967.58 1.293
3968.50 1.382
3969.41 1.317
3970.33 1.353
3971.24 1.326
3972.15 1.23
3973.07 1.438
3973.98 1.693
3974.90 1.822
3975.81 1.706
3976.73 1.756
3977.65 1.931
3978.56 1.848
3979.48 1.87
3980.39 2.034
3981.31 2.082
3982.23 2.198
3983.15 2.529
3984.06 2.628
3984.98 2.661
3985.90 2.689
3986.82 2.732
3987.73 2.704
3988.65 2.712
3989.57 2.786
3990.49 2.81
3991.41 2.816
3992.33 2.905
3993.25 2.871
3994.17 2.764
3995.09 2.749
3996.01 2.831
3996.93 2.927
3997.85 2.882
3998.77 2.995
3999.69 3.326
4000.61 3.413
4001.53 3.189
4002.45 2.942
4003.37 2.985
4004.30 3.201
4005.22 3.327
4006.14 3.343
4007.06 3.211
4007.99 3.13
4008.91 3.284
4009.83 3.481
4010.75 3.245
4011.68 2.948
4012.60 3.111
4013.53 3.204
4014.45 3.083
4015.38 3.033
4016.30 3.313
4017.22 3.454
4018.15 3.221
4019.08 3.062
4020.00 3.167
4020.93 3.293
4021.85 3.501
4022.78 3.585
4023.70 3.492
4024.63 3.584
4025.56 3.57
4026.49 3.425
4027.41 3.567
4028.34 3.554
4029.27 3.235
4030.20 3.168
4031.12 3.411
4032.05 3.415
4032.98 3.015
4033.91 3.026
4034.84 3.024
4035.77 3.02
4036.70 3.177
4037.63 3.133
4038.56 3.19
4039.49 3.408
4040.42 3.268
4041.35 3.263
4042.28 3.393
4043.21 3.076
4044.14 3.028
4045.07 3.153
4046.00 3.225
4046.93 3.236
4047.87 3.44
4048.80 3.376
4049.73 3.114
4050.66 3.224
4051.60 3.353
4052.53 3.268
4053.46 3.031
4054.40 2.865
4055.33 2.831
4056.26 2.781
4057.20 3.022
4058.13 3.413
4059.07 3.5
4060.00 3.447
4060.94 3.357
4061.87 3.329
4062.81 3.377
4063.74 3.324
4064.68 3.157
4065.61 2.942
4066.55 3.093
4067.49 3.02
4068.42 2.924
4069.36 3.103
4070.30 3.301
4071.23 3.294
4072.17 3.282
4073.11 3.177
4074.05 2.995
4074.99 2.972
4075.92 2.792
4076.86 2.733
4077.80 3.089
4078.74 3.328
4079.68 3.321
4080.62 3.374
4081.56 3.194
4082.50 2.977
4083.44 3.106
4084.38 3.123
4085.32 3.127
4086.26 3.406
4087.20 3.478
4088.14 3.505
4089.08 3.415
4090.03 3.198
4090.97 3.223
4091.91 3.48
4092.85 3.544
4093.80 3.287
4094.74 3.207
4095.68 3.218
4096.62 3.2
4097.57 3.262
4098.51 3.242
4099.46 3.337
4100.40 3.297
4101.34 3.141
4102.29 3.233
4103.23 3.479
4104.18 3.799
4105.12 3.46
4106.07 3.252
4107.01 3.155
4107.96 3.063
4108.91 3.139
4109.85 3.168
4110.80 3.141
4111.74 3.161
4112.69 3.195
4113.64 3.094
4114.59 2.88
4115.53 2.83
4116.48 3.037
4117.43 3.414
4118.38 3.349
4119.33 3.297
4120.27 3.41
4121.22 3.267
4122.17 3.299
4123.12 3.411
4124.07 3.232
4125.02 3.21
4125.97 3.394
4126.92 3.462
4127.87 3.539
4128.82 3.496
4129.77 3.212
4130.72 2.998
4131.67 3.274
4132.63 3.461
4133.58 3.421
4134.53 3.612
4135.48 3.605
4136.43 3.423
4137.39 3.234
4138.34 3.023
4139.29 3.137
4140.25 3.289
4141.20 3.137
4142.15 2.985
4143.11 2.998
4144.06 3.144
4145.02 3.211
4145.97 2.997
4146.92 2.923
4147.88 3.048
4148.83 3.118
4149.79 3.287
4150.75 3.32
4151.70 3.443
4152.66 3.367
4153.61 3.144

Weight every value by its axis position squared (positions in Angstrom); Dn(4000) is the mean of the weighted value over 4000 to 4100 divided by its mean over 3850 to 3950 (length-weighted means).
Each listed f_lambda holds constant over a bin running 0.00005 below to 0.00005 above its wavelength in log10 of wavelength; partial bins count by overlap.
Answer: 1.9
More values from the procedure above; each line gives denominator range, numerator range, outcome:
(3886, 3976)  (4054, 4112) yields 1.86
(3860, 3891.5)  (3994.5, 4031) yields 1.99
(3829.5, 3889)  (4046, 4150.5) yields 2.25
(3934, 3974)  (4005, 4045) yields 1.97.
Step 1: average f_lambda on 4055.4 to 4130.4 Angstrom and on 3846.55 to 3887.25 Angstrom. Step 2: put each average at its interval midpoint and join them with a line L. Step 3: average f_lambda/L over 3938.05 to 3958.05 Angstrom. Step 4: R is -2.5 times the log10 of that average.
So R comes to 0.19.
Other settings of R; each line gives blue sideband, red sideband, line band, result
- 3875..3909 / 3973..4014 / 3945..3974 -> 0.29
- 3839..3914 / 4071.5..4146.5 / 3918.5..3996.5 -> 0.21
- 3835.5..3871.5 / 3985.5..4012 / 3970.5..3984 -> 0.46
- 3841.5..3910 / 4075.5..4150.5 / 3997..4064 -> -0.18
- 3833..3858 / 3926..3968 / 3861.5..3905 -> -0.16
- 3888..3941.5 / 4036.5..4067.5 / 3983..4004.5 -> -0.09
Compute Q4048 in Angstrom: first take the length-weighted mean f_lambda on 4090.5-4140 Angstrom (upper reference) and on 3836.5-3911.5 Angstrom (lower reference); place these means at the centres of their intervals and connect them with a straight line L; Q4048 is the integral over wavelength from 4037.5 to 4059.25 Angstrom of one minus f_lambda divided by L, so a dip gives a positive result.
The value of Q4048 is -2.43 Angstrom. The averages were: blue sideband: 1.79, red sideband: 3.28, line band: 3.19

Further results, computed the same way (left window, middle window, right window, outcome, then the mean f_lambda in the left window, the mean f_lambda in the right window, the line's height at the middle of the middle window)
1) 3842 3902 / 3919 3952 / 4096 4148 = 7.4 Angstrom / 1.74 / 3.25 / 2.12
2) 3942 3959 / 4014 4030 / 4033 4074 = -2.9 Angstrom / 2.06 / 3.18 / 2.84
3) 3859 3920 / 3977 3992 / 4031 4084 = 1.2 Angstrom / 1.95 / 3.17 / 2.64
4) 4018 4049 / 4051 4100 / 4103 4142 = 1.2 Angstrom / 3.28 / 3.28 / 3.28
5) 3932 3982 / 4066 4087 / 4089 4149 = -2.0 Angstrom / 1.73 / 3.25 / 2.85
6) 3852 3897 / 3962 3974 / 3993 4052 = 5.3 Angstrom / 1.75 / 3.21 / 2.67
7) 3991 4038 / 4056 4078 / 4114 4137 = 0.7 Angstrom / 3.19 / 3.31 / 3.25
